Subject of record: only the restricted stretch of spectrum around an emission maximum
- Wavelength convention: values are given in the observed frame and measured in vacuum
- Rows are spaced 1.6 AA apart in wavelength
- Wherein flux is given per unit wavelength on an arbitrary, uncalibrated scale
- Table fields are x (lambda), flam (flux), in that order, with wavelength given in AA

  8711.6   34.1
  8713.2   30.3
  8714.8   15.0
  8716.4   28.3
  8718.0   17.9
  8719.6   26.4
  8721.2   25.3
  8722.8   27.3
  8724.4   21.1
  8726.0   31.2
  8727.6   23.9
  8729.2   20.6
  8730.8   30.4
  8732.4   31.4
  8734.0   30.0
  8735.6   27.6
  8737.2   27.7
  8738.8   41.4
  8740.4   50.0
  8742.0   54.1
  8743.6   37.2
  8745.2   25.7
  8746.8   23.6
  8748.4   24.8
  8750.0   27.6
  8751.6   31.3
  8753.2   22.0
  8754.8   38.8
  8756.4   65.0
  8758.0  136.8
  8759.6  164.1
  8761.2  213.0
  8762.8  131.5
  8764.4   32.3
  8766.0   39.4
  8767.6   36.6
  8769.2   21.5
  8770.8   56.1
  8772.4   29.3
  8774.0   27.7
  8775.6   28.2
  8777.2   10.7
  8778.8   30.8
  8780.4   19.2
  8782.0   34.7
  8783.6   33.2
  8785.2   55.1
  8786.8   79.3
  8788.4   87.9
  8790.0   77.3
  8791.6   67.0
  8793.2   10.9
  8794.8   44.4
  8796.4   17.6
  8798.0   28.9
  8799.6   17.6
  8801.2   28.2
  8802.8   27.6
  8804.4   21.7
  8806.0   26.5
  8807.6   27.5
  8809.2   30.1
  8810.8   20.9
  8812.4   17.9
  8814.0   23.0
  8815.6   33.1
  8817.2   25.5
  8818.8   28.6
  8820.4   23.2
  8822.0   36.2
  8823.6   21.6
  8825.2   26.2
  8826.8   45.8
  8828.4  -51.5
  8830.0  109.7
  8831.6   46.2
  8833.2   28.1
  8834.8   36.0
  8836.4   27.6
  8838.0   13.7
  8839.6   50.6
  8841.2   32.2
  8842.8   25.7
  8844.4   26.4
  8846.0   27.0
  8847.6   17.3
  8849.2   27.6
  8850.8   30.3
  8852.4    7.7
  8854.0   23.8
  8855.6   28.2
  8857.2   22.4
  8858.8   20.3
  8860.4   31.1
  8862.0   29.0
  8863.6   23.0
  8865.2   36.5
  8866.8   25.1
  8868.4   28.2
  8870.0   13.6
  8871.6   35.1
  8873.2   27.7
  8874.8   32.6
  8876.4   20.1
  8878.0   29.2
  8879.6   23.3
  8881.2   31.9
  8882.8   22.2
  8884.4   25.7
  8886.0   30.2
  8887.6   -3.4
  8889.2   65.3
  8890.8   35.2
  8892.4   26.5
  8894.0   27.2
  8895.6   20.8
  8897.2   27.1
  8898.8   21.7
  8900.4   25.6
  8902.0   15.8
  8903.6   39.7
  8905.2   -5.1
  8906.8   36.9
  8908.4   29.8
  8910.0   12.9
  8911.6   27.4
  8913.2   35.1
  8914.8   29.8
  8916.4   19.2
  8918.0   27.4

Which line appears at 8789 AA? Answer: [N II]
